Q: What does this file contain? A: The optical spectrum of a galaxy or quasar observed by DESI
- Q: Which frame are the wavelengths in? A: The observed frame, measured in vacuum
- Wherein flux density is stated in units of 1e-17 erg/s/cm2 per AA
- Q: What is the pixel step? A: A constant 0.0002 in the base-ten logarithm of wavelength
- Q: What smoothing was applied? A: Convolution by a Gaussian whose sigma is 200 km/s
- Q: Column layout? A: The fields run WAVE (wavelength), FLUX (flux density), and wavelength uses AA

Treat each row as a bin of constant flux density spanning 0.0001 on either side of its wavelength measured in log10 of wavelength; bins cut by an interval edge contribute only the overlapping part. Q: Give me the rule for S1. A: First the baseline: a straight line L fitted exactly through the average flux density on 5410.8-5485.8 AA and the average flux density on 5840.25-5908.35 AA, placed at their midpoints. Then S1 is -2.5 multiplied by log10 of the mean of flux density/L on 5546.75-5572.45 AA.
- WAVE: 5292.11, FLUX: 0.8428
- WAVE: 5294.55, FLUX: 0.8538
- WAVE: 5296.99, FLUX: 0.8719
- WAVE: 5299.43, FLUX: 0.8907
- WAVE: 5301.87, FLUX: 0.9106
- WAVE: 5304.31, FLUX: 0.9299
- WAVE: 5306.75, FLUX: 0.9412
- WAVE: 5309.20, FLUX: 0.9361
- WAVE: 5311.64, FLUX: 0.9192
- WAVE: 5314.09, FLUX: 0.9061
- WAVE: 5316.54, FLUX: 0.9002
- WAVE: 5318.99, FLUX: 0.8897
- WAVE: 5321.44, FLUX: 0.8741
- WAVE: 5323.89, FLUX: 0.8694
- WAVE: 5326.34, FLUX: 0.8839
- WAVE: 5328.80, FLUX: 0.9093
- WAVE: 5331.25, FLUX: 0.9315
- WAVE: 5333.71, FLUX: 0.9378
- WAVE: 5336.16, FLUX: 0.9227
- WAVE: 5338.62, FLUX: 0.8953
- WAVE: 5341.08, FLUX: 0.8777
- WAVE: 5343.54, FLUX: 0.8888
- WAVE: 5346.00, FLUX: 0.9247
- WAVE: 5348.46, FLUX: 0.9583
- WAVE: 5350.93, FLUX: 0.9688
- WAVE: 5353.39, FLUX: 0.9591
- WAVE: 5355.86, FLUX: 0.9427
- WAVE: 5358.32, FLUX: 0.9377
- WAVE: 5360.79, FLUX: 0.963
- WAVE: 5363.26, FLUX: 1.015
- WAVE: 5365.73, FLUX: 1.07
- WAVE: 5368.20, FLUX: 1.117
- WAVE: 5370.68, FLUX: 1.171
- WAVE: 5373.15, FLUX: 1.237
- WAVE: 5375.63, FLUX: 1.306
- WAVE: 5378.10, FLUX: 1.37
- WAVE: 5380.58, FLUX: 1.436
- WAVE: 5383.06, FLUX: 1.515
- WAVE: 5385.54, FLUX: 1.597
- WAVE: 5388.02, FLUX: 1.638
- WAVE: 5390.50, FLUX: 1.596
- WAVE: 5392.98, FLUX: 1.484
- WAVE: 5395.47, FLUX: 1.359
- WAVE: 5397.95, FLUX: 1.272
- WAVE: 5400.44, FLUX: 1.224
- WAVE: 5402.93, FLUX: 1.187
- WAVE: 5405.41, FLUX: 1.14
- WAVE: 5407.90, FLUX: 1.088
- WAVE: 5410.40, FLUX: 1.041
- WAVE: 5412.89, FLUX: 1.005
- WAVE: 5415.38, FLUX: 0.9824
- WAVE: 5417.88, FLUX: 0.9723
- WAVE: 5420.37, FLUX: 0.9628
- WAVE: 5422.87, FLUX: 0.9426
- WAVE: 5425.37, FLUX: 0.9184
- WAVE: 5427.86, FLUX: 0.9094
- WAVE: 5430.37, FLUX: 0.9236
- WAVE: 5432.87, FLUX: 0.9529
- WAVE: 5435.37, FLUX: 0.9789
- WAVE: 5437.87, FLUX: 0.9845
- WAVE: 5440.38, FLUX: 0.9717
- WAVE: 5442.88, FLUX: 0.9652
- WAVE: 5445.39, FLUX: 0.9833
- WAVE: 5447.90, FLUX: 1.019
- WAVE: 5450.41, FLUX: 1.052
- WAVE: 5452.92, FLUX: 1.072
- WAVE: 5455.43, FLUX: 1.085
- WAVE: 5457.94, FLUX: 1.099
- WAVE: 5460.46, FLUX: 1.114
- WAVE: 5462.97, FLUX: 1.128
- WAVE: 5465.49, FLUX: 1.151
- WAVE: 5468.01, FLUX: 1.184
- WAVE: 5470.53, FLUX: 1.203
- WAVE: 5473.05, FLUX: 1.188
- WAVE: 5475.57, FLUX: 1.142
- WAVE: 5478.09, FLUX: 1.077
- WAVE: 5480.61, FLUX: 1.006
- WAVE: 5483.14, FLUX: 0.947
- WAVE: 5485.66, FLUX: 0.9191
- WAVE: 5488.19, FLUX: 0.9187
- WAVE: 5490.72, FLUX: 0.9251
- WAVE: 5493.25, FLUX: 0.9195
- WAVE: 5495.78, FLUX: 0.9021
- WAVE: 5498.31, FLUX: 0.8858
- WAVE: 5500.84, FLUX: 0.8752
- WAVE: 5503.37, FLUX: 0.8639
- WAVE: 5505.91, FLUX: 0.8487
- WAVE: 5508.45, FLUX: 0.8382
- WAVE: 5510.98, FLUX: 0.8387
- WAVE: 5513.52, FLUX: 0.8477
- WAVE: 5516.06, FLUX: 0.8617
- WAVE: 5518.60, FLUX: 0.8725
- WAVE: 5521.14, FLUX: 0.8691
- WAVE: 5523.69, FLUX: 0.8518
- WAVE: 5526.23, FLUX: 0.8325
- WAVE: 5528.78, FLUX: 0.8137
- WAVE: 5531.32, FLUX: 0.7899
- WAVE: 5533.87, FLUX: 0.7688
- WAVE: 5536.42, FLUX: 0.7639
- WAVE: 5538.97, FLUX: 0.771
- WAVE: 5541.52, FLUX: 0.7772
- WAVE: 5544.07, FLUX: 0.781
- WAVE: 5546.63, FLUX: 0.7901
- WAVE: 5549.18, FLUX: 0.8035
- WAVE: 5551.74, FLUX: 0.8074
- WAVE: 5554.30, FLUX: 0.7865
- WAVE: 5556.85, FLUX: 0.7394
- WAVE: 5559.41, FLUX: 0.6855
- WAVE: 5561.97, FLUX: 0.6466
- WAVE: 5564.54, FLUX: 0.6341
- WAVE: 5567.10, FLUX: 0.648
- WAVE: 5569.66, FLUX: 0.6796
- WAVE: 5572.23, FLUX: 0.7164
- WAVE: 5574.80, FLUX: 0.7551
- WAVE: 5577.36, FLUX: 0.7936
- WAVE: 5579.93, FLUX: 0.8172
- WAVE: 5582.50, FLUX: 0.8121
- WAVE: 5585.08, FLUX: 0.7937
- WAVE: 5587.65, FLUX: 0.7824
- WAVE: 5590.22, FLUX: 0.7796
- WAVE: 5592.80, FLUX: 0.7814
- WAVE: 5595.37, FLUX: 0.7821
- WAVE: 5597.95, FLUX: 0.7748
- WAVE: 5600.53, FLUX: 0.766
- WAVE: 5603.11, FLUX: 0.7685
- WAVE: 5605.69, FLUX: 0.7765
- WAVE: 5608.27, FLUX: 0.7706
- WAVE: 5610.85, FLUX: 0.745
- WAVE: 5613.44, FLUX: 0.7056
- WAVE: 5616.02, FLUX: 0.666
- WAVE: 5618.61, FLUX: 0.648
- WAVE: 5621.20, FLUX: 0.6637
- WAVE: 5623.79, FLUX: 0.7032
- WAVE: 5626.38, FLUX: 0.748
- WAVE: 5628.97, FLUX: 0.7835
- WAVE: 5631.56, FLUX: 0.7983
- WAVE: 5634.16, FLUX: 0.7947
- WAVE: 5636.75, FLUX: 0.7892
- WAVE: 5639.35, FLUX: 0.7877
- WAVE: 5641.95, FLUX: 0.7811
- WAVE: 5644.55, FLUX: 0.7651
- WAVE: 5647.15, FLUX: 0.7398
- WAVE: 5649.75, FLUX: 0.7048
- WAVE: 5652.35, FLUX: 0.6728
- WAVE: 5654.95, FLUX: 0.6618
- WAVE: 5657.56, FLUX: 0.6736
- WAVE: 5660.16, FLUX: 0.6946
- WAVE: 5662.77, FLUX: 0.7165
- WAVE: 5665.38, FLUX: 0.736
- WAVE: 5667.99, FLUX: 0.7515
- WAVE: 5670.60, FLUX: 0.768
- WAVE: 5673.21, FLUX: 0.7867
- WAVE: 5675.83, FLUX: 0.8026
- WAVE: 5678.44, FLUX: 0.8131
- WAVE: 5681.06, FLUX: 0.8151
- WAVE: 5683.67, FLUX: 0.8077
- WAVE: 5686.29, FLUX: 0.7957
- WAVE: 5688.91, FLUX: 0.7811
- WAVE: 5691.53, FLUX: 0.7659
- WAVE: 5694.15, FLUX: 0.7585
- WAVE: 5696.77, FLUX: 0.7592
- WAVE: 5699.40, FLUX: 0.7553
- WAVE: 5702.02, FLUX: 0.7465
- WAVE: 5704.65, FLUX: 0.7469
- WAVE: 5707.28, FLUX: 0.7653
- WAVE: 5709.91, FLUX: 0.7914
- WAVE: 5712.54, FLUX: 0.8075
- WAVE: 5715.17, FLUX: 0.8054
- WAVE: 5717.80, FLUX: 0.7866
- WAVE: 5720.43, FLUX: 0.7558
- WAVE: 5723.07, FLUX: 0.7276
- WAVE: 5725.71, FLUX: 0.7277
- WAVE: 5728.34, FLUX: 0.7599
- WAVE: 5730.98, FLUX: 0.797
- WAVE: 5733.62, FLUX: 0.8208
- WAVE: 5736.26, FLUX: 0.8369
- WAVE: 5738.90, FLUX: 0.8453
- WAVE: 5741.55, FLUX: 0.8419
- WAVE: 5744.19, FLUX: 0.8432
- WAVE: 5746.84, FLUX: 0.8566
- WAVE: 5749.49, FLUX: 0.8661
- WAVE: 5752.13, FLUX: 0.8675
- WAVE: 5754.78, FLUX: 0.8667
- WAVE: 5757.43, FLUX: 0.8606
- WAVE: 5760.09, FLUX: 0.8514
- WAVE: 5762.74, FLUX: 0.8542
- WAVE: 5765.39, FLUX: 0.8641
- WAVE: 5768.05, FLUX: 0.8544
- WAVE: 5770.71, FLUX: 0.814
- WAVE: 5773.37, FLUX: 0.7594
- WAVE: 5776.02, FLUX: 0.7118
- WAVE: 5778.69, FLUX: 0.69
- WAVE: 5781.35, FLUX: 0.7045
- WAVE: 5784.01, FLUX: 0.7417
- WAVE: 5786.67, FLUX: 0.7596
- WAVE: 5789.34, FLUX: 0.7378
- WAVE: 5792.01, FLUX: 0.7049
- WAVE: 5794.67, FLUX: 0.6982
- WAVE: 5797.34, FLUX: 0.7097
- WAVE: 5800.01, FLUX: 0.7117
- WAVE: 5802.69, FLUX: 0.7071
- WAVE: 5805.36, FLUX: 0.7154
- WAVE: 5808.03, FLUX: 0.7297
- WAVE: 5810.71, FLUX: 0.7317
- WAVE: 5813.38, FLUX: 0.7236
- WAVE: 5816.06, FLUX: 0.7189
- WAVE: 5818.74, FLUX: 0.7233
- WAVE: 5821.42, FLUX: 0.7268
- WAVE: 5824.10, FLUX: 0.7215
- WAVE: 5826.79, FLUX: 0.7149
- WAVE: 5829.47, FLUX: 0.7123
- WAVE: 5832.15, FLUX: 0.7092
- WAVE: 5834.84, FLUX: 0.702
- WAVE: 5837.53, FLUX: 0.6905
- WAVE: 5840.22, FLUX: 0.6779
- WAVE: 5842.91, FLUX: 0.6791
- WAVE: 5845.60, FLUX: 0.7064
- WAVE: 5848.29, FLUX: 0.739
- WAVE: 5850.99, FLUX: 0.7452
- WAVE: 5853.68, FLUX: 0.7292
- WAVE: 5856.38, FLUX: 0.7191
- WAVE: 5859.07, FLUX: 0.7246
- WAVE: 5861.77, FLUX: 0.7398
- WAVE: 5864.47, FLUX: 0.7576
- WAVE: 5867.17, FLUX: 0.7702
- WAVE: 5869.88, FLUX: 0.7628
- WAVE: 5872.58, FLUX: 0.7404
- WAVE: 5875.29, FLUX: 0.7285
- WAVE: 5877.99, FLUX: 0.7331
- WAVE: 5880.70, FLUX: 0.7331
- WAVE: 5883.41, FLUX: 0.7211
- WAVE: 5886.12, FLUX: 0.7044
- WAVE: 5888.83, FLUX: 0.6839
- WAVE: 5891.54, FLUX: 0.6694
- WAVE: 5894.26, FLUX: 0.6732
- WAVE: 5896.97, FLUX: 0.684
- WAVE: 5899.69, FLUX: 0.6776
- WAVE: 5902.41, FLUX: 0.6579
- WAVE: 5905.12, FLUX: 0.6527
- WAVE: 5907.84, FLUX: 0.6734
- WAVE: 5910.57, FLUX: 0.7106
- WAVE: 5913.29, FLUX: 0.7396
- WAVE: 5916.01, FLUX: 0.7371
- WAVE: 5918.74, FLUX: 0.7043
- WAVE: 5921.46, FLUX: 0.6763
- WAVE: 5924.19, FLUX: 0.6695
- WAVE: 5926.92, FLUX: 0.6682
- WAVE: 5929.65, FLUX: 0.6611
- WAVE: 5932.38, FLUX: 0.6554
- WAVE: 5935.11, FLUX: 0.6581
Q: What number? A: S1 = 0.30 mag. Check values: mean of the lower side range 1.03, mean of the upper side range 0.712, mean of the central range 0.718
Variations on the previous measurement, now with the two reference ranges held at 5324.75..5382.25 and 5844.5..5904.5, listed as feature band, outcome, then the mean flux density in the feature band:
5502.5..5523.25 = 0.097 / 0.854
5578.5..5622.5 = 0.169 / 0.755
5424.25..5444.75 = 0.033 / 0.952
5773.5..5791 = 0.067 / 0.726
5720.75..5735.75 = 0.049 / 0.77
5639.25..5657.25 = 0.179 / 0.723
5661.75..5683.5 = 0.084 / 0.776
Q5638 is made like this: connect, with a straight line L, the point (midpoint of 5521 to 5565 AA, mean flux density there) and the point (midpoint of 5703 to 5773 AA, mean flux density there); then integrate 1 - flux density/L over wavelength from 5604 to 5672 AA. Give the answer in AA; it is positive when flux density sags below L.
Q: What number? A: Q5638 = 5.2 AA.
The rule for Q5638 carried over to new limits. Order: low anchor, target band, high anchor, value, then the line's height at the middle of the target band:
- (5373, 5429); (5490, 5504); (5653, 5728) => 2.3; 1.07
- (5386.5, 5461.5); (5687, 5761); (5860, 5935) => 4.1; 0.848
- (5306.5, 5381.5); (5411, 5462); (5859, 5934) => -2.7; 0.946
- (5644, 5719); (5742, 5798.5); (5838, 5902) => -4.1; 0.738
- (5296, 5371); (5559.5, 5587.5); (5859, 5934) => 3.6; 0.837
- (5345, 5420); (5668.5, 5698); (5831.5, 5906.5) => 3.5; 0.891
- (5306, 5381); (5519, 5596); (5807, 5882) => 9.5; 0.877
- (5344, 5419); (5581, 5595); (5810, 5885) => 2.7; 0.978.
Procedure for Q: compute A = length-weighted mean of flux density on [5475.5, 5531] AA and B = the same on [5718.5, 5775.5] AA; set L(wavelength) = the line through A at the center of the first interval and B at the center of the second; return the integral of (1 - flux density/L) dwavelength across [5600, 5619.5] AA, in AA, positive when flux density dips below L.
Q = 3.0 AA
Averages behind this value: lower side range 0.895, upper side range 0.821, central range 0.731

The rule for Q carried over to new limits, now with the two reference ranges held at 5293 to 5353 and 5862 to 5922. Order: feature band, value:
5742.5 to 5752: -1.2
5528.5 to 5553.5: 1.4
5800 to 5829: 0.6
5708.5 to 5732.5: -0.1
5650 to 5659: 1.3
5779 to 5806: 1.0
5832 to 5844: 0.6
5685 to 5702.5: 0.3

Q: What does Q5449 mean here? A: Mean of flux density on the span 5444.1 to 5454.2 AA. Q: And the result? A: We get 1.03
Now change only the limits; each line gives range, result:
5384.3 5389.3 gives 1.62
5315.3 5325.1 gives 0.883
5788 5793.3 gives 0.72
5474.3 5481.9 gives 1.07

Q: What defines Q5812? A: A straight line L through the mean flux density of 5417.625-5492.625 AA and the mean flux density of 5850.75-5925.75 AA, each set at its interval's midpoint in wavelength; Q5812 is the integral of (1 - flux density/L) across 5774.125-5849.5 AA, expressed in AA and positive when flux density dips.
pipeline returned 5.0 AA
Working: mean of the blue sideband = 1.02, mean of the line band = 0.715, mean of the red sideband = 0.711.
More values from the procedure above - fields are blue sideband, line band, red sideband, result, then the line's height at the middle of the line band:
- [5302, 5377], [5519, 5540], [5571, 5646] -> 0.26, 0.821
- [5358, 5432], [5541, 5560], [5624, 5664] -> 2.76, 0.905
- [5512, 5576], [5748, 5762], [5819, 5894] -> -2.39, 0.736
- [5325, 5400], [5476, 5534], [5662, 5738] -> 5.81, 0.985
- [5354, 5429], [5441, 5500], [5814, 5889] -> 3.44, 1.1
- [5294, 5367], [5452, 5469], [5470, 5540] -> -3.96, 0.908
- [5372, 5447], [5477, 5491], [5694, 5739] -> 1.34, 1.07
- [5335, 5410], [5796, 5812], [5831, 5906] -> 1.11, 0.771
